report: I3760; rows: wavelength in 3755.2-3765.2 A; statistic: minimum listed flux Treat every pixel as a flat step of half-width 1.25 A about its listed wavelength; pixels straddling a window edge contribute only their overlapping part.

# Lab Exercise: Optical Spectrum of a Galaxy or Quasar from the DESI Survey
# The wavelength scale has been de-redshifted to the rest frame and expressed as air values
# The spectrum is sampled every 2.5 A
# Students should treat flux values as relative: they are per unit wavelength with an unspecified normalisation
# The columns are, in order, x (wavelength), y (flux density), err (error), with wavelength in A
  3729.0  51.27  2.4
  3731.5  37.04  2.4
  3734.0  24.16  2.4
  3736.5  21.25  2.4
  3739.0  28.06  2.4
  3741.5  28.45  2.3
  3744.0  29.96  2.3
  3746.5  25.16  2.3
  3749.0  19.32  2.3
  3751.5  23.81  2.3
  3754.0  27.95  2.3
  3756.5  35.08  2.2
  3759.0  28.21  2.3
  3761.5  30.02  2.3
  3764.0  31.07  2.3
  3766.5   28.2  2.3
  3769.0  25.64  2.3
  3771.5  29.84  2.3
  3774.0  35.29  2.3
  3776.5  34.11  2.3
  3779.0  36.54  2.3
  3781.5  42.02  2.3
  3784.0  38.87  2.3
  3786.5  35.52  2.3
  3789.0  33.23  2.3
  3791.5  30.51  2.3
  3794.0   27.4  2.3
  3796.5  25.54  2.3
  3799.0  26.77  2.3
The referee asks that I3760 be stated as 28.21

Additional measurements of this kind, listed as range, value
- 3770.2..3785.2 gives 29.84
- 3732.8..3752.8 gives 19.32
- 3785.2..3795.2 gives 27.4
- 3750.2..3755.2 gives 23.81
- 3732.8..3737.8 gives 21.25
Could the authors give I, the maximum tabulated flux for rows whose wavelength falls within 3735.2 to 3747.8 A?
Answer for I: 29.96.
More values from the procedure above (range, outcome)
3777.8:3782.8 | 42.02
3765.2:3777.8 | 35.29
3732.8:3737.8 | 24.16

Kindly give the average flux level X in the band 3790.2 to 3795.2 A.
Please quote 29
